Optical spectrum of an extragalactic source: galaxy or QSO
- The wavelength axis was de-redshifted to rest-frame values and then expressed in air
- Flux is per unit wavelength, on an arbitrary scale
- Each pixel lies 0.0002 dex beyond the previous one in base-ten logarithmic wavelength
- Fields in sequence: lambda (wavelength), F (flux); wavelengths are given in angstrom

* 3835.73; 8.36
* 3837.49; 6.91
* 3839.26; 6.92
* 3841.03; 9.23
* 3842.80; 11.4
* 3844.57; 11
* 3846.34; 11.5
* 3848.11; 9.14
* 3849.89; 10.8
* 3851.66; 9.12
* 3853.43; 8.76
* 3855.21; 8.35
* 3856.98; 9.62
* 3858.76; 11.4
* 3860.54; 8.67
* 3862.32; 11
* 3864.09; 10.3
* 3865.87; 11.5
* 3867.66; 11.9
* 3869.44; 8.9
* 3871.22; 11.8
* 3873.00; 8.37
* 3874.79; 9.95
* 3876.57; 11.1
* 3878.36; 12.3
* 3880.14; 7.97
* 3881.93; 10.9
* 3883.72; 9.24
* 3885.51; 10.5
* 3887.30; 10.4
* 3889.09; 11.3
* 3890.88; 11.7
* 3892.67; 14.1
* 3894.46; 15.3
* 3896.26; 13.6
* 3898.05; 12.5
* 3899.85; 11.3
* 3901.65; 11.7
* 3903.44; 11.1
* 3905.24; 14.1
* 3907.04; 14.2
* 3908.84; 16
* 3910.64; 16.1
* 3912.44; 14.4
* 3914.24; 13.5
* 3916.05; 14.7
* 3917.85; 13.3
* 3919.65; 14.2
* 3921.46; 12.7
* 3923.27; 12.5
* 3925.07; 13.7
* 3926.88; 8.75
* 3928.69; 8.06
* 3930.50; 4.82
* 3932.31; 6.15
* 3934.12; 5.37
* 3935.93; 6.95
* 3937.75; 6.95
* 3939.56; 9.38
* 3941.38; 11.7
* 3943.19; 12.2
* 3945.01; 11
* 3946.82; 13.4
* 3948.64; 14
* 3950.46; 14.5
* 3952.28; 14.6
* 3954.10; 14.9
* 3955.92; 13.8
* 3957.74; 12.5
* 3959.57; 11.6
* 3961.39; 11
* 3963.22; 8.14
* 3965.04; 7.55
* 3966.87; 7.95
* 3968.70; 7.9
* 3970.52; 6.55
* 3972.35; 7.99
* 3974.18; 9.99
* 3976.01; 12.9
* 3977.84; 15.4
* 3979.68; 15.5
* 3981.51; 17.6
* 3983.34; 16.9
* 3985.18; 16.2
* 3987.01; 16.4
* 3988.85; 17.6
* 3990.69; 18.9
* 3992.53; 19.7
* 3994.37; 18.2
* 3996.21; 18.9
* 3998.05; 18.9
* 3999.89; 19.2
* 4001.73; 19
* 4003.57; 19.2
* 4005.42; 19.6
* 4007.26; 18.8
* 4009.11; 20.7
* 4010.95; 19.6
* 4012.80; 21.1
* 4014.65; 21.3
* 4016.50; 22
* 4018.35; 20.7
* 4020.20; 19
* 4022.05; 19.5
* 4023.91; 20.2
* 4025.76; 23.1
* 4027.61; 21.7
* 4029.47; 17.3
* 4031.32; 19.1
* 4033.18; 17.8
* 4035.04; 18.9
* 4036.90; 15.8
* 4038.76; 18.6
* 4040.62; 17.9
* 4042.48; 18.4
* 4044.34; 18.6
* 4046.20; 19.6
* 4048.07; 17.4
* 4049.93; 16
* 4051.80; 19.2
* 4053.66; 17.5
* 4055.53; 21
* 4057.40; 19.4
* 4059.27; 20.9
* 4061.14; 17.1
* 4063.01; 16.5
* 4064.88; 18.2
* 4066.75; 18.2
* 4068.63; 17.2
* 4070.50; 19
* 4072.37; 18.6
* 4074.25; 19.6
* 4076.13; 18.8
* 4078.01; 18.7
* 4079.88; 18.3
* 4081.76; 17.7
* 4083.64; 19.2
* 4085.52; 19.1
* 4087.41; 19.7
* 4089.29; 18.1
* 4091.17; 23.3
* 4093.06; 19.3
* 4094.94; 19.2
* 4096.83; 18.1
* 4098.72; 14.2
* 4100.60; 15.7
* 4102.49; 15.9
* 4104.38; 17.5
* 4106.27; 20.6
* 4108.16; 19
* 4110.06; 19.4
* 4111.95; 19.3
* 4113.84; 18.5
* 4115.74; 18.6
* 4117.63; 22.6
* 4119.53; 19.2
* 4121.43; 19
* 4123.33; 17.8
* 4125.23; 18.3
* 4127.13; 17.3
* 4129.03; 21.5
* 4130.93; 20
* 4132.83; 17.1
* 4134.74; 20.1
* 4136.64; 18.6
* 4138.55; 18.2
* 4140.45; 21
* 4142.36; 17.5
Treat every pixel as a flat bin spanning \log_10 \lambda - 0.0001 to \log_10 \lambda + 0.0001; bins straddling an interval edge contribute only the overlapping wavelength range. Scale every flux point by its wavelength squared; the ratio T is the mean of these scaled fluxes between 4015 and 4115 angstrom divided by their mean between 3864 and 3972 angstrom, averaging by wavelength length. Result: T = 1.8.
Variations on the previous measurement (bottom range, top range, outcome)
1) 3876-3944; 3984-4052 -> 1.76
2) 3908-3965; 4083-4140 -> 1.78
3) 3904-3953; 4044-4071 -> 1.67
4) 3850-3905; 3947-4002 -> 1.36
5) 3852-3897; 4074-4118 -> 1.95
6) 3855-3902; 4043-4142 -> 1.90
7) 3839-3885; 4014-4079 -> 2.06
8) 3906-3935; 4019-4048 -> 1.71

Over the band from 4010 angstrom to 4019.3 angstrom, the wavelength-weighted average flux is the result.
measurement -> 20.9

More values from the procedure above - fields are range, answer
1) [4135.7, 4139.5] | 18.4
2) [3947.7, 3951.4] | 14.2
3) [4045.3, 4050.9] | 17.6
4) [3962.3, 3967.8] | 7.87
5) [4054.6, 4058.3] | 20.2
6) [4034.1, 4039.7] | 17.8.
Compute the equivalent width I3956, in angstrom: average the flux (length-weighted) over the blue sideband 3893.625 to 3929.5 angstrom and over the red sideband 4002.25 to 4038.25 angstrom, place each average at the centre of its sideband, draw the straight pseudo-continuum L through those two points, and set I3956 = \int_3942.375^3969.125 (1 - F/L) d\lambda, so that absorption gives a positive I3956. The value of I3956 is 6.8 angstrom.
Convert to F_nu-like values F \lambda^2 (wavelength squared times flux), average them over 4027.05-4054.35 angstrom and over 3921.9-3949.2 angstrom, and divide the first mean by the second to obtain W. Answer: 1.99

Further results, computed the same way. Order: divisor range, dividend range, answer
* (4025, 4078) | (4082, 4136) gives 1.04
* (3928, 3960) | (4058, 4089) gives 1.85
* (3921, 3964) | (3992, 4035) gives 1.90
